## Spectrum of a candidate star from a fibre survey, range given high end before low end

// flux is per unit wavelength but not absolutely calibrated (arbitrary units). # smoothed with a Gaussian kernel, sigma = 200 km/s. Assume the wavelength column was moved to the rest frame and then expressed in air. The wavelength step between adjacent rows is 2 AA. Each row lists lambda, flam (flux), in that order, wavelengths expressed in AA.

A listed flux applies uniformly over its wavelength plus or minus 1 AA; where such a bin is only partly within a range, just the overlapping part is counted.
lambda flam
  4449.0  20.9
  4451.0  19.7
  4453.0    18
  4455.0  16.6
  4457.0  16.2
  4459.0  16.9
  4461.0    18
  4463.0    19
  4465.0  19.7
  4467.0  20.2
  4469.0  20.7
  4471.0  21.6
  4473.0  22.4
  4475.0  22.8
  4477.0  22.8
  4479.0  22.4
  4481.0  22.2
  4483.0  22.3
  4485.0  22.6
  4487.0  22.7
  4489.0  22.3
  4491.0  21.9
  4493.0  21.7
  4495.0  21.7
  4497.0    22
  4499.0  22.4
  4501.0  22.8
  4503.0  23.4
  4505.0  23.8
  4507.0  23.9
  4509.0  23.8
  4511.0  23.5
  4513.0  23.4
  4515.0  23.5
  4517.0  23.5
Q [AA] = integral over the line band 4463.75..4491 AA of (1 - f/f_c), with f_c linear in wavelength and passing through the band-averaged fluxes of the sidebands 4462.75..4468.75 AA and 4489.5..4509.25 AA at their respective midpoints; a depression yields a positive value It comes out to -1.36 AA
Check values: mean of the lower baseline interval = 19.8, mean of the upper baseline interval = 22.7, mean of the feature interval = 21.9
